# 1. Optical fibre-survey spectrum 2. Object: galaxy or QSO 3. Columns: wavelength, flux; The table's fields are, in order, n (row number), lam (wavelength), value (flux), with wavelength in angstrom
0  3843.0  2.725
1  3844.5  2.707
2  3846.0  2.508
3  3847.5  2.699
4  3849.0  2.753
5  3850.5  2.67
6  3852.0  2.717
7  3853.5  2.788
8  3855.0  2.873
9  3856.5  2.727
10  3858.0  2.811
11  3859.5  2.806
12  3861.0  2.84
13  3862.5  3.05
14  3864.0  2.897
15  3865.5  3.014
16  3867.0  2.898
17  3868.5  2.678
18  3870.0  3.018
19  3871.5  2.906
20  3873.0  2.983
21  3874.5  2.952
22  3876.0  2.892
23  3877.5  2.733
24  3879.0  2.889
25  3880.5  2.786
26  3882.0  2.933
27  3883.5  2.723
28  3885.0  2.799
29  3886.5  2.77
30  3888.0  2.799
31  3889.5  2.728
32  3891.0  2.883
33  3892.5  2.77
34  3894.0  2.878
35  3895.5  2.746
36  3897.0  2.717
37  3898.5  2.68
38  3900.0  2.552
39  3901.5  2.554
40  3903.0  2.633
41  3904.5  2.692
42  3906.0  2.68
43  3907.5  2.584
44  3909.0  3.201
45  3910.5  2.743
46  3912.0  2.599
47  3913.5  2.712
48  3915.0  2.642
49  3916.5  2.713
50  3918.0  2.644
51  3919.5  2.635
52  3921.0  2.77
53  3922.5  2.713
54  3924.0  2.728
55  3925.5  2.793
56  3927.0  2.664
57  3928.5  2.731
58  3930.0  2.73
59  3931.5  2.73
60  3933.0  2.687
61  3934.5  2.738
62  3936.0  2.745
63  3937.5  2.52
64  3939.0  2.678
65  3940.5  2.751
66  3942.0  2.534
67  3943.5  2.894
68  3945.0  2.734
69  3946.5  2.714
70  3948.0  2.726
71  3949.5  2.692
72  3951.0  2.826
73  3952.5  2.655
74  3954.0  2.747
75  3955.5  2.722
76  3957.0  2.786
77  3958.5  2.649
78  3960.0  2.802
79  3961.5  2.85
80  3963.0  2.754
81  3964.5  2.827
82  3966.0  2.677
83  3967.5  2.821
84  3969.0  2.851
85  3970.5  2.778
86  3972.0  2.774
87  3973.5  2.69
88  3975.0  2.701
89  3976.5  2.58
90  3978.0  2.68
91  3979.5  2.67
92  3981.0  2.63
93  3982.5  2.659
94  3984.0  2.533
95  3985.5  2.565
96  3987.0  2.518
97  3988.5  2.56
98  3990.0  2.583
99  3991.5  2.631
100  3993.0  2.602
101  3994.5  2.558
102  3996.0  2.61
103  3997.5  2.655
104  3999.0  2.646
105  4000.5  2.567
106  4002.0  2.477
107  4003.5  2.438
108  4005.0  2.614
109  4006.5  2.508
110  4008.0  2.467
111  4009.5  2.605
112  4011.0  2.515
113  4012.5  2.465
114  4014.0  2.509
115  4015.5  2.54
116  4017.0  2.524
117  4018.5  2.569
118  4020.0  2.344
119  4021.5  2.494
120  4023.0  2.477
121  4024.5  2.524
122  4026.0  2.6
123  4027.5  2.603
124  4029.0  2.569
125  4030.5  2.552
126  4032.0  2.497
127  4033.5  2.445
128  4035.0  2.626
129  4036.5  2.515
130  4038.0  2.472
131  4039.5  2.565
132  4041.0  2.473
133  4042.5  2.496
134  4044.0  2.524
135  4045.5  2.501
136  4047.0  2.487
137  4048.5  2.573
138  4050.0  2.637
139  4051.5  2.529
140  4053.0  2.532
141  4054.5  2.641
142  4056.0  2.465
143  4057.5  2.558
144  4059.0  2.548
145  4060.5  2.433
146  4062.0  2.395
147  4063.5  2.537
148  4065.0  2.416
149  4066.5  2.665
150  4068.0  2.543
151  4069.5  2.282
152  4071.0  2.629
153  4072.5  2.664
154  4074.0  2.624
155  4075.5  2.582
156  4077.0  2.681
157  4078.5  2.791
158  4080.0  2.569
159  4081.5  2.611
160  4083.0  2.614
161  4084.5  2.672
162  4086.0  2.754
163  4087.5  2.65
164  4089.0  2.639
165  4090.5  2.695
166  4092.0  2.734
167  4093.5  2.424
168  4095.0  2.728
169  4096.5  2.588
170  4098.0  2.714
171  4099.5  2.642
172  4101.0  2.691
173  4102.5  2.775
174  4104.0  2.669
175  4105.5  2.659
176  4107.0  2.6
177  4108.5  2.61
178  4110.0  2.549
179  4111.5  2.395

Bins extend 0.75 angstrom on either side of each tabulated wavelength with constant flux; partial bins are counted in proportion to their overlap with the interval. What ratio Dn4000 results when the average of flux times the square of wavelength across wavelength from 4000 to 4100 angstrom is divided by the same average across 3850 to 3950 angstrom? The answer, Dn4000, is 1.00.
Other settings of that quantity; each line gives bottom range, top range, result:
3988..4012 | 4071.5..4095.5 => 1.08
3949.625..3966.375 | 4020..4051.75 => 0.95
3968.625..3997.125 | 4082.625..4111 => 1.06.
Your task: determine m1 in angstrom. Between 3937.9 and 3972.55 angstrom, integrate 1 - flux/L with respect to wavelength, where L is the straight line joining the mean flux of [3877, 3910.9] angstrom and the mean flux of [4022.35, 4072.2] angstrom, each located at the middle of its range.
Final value -1.1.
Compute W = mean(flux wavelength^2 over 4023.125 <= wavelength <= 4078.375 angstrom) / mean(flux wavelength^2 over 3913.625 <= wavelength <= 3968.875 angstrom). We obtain 0.99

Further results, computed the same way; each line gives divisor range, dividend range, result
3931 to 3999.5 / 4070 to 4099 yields 1.04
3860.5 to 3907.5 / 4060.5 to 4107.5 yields 1.03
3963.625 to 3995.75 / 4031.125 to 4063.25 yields 0.98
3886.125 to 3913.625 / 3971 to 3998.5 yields 1.00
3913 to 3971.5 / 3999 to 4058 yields 0.97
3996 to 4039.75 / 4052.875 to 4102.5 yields 1.06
